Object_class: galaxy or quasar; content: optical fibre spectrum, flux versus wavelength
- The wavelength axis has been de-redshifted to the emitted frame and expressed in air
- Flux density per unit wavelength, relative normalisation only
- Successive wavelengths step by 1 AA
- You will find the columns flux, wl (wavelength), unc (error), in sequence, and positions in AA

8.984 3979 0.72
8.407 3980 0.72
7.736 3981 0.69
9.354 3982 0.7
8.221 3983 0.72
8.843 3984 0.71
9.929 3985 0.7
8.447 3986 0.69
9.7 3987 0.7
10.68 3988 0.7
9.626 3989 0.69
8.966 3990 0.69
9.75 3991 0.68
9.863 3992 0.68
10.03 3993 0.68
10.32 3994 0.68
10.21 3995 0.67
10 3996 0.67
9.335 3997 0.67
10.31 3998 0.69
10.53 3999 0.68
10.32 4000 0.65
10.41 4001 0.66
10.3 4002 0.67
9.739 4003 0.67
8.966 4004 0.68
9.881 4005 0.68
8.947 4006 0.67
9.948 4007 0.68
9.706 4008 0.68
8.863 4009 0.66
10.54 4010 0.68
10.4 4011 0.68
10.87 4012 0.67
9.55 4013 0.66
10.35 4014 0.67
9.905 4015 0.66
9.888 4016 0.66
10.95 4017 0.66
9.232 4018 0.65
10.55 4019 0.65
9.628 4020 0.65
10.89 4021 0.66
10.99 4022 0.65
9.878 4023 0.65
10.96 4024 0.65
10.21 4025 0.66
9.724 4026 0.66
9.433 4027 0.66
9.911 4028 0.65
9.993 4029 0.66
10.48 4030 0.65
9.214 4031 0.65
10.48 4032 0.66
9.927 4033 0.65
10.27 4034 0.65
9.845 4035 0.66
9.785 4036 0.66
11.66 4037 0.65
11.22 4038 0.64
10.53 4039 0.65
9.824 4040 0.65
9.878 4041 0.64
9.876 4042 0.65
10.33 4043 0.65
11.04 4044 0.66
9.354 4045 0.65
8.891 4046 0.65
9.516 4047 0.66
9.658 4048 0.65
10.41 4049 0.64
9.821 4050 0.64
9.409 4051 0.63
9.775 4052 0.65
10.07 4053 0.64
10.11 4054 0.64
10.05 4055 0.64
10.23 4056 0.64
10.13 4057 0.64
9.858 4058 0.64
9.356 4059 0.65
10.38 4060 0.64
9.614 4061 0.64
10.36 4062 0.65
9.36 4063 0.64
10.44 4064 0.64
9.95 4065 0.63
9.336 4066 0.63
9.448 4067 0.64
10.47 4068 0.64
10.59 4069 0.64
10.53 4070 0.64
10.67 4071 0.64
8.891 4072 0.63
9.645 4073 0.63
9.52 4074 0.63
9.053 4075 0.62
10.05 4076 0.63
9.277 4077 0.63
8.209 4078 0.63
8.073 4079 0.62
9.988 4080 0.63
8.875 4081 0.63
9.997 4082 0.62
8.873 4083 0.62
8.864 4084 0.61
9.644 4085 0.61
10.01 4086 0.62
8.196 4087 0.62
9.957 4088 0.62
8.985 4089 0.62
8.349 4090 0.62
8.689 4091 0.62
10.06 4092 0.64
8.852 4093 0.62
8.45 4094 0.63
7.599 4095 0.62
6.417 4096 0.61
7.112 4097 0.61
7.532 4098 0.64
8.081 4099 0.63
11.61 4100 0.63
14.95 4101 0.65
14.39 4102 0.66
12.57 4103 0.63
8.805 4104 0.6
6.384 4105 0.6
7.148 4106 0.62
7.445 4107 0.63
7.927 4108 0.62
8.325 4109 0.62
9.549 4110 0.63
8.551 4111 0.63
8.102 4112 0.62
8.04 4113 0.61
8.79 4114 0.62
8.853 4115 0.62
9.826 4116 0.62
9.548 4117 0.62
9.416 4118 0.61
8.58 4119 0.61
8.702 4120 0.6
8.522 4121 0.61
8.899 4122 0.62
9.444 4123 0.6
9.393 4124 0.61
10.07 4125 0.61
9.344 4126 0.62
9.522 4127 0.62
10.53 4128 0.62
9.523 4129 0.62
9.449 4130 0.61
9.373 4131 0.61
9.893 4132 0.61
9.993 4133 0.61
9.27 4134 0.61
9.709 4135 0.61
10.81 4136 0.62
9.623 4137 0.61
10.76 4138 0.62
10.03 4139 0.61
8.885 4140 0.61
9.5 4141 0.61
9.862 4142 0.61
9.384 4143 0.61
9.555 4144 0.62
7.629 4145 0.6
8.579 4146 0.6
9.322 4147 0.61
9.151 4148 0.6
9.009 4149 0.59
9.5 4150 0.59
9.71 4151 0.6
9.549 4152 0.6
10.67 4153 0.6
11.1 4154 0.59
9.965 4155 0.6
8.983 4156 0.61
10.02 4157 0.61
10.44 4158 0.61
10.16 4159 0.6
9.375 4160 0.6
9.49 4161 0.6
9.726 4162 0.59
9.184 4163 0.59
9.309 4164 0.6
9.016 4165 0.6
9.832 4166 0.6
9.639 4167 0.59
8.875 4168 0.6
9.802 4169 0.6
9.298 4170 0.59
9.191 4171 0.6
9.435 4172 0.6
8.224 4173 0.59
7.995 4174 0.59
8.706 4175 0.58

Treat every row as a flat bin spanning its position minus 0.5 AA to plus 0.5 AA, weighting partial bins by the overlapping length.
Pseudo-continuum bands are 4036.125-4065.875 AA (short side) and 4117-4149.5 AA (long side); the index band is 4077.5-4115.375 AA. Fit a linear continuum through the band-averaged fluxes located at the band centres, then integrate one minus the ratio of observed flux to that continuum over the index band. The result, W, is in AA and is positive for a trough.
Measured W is 2.7 AA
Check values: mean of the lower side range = 10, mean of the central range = 9.01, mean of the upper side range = 9.43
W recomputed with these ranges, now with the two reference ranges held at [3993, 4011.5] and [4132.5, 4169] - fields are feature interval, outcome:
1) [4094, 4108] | 0.8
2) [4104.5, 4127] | 2.3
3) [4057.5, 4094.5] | 1.1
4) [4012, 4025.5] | -0.5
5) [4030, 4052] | -0.5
